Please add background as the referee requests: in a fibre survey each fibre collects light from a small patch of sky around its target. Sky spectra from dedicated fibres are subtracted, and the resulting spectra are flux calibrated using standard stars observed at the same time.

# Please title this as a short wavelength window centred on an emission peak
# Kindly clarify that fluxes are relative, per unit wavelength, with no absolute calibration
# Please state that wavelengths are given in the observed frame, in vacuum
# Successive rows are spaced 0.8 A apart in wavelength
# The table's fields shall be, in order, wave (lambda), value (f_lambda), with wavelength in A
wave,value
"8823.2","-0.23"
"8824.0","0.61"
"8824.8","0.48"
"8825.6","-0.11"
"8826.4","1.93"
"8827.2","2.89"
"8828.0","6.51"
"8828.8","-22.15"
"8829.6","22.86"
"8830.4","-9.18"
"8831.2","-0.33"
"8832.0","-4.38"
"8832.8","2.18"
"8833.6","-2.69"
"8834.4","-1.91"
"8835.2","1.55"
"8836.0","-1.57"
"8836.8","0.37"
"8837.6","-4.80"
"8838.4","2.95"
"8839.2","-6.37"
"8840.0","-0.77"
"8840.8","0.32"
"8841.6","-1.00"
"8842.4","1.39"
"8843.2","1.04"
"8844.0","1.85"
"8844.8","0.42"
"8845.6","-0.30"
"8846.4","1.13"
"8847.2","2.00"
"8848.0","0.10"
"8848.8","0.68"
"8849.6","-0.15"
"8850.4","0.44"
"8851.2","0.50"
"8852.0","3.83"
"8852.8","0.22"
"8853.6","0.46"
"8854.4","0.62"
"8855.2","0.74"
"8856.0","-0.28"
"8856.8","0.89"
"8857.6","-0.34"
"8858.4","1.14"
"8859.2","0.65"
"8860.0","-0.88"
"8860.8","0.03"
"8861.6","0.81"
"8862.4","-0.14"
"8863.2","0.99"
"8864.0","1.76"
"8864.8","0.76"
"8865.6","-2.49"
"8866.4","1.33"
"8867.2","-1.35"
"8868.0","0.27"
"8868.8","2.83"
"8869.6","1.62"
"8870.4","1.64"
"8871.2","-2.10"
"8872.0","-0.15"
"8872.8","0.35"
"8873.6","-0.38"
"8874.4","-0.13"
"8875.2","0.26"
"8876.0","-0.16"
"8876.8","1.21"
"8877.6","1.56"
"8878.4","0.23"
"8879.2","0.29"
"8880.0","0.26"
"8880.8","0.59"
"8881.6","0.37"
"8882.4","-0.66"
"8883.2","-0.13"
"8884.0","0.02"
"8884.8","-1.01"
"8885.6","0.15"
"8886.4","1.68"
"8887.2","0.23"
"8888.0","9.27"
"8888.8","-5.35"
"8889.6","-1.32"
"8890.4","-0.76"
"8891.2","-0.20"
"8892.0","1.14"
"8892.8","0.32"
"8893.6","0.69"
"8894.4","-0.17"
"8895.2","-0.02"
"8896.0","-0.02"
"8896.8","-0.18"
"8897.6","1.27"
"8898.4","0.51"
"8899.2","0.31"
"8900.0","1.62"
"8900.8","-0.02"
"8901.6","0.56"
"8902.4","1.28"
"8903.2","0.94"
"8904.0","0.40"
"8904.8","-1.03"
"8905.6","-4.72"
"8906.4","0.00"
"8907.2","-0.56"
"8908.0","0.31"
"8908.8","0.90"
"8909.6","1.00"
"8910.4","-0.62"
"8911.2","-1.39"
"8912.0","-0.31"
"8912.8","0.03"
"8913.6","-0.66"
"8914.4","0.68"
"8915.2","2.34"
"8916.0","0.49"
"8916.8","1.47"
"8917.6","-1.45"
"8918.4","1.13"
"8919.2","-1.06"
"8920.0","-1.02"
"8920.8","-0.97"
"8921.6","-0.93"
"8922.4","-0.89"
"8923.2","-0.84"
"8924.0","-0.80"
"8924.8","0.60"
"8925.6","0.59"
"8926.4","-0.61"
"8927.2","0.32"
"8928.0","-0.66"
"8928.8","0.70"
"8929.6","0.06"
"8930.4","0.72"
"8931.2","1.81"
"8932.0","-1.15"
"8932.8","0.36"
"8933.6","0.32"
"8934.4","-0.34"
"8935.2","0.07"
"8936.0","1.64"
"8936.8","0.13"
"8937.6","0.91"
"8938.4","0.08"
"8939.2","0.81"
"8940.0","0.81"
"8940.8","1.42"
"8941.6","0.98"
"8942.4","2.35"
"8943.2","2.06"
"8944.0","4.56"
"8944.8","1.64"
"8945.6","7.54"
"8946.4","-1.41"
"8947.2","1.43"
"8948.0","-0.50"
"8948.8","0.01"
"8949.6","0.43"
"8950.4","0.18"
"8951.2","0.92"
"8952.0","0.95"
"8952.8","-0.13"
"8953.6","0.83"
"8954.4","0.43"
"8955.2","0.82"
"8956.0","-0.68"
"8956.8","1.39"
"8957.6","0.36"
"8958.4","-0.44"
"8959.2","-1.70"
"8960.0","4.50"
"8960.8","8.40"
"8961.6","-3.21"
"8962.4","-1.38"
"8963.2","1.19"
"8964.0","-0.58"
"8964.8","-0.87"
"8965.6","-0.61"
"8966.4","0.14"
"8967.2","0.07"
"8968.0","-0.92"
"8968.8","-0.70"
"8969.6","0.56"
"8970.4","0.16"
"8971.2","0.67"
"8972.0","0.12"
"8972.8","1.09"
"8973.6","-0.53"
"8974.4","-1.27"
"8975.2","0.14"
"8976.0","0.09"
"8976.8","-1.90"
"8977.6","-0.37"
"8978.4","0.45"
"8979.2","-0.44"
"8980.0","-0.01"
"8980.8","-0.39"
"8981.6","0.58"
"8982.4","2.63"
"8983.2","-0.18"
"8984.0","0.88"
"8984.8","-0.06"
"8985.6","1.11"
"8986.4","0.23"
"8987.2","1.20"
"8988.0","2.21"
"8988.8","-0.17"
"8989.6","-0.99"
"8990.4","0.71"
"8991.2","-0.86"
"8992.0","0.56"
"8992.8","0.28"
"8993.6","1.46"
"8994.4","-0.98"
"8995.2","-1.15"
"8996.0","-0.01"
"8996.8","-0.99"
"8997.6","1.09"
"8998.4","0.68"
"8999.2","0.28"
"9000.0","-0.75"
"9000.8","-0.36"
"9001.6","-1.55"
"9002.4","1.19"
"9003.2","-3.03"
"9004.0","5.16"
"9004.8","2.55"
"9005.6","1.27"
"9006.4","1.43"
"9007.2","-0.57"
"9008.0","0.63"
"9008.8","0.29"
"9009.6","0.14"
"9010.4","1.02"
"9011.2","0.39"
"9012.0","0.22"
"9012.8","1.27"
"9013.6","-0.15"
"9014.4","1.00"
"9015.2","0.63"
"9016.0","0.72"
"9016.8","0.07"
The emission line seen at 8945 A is H-beta 4861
